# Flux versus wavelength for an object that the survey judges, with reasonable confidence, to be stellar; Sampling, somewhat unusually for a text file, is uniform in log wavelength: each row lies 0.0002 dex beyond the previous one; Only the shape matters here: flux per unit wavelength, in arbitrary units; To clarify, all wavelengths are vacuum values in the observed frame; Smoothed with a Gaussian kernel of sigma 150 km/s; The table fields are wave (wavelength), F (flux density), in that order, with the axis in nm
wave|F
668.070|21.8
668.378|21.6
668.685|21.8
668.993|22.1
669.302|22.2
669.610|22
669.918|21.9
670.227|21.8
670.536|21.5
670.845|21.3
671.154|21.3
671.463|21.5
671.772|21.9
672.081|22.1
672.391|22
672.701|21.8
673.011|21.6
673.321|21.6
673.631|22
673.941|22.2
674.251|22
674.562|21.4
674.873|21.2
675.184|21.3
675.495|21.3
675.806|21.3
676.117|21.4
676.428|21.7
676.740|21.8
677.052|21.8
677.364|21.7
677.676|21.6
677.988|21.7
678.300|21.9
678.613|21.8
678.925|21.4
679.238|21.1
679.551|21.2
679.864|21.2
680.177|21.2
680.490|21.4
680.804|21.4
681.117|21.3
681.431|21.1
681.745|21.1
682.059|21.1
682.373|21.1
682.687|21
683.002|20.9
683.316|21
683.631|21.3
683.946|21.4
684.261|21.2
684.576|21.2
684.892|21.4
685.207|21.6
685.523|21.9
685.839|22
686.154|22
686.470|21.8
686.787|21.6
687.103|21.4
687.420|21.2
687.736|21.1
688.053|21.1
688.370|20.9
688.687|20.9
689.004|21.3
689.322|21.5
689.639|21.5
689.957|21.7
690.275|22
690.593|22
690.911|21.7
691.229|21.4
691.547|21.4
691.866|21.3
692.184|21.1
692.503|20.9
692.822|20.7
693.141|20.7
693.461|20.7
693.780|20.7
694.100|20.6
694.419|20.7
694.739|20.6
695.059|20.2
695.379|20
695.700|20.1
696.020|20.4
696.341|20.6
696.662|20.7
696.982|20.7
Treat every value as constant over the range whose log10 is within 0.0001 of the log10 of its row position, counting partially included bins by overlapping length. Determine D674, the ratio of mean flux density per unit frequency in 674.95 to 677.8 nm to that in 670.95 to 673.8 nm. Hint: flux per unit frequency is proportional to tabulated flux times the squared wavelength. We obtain 1.00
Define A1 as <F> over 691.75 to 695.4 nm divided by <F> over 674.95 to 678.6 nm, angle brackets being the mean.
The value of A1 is 1.0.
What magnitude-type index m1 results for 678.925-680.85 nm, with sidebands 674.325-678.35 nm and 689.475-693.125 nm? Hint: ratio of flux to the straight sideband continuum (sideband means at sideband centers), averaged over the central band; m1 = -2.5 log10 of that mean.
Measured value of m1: 0.01 mag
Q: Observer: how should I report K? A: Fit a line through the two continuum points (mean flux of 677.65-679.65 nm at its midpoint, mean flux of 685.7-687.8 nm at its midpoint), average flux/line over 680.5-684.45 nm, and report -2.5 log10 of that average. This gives 0.02 mag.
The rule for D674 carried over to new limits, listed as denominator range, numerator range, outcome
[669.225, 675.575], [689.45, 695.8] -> 1.03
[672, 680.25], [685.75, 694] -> 1.03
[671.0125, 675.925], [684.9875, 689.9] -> 1.03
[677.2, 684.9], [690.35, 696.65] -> 1.01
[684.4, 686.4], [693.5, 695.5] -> 0.97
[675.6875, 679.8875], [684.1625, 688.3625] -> 1.02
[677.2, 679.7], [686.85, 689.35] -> 1.01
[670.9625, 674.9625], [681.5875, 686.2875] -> 1.01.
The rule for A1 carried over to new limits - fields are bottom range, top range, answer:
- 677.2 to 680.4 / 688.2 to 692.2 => 1.00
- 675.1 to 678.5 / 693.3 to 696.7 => 0.95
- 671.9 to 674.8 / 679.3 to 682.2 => 0.97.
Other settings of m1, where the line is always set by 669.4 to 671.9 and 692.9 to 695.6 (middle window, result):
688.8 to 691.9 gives -0.04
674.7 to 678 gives -0.01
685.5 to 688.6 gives -0.03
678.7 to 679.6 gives 0.00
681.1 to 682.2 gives 0.00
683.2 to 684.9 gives -0.01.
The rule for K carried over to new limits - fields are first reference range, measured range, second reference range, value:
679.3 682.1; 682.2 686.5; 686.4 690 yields -0.007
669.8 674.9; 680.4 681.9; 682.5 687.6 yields 0.014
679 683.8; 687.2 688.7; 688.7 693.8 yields 0.009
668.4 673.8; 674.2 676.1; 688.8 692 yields 0.018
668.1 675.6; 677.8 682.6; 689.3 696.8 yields 0.005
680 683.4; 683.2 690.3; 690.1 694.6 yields -0.014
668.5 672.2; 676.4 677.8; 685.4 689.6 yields -0.003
